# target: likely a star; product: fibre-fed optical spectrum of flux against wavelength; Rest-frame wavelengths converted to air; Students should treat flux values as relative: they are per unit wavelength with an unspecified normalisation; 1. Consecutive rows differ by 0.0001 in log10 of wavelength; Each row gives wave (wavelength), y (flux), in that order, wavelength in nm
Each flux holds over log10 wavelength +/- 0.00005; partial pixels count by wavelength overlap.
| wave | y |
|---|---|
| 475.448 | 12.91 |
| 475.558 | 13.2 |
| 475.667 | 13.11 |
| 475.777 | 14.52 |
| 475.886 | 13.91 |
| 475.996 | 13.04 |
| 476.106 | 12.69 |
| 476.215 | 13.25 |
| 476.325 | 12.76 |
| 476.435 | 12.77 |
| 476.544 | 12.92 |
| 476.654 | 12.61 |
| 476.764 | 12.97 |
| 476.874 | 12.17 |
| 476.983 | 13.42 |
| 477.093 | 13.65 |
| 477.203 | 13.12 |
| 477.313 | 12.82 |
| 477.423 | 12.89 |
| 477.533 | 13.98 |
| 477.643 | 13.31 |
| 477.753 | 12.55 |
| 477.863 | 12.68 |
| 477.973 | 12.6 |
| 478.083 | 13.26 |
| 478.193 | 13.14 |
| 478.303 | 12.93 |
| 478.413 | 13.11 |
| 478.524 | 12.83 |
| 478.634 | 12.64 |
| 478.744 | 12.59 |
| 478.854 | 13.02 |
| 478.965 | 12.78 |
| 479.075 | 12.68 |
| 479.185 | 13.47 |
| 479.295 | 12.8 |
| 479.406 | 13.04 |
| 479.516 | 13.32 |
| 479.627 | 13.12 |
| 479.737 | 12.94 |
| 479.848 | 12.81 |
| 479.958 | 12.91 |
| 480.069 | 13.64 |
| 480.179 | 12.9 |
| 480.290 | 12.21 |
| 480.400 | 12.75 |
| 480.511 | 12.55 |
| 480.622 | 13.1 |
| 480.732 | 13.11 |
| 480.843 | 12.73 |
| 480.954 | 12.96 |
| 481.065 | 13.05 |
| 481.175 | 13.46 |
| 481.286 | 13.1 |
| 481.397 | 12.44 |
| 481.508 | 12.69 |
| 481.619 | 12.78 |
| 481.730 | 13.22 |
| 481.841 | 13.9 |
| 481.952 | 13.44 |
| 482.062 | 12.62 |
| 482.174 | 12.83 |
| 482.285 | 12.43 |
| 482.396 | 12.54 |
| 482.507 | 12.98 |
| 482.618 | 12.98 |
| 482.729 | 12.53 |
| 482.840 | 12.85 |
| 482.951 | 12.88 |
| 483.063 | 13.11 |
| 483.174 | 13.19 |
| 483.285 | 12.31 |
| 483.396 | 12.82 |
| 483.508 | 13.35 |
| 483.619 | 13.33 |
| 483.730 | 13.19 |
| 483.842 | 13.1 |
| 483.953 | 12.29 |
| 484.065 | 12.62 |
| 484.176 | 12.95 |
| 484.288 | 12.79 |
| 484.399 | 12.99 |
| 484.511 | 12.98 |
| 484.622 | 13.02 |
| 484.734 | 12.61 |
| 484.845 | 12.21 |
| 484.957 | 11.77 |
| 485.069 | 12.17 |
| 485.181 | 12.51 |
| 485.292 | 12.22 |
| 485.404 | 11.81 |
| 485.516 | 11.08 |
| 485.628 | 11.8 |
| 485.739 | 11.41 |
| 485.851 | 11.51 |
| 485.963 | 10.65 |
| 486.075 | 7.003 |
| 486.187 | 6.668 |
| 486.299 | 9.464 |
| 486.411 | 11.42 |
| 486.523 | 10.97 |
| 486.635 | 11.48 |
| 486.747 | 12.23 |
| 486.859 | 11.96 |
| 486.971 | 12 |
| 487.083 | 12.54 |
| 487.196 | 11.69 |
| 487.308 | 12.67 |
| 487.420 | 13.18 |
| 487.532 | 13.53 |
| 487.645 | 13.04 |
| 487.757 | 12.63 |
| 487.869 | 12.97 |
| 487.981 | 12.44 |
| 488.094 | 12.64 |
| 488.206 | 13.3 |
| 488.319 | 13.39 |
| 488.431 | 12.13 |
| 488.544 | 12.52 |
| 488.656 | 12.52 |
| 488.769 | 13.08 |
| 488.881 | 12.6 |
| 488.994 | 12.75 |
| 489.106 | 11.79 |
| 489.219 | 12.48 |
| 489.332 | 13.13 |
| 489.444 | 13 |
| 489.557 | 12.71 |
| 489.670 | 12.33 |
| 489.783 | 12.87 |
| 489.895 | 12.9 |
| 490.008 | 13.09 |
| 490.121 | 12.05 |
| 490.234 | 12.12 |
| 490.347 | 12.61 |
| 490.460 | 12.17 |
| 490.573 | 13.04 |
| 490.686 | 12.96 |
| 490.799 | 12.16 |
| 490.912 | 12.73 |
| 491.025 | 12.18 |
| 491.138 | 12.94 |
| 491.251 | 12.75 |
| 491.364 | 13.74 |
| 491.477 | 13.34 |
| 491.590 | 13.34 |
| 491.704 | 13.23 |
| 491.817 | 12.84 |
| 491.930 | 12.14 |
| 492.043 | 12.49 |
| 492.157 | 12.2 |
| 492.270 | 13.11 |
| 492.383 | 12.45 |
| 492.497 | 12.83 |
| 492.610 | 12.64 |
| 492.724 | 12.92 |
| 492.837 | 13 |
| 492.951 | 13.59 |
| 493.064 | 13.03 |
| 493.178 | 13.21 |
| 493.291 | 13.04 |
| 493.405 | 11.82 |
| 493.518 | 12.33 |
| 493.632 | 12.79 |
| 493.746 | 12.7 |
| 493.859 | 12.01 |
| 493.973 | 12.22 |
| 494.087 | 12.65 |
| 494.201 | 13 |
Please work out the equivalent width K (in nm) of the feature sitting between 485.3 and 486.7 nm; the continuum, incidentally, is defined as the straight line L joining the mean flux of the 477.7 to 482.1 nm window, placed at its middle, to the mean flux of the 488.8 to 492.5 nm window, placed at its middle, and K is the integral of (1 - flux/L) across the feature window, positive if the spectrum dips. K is 0.25 nm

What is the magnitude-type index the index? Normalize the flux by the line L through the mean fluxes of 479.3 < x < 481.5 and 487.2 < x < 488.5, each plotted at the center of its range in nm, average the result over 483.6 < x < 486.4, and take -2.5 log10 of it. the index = 0.10 mag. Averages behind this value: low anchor 12.9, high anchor 12.8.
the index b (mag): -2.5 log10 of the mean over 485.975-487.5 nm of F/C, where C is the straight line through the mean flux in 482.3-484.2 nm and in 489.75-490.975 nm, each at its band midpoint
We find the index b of 0.15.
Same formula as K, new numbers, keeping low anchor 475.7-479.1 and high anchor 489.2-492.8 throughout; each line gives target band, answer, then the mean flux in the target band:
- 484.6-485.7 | 0.067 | 12.1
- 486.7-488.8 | 0.025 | 12.7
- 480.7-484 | -0.006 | 12.9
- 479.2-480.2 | -0.008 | 13.1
